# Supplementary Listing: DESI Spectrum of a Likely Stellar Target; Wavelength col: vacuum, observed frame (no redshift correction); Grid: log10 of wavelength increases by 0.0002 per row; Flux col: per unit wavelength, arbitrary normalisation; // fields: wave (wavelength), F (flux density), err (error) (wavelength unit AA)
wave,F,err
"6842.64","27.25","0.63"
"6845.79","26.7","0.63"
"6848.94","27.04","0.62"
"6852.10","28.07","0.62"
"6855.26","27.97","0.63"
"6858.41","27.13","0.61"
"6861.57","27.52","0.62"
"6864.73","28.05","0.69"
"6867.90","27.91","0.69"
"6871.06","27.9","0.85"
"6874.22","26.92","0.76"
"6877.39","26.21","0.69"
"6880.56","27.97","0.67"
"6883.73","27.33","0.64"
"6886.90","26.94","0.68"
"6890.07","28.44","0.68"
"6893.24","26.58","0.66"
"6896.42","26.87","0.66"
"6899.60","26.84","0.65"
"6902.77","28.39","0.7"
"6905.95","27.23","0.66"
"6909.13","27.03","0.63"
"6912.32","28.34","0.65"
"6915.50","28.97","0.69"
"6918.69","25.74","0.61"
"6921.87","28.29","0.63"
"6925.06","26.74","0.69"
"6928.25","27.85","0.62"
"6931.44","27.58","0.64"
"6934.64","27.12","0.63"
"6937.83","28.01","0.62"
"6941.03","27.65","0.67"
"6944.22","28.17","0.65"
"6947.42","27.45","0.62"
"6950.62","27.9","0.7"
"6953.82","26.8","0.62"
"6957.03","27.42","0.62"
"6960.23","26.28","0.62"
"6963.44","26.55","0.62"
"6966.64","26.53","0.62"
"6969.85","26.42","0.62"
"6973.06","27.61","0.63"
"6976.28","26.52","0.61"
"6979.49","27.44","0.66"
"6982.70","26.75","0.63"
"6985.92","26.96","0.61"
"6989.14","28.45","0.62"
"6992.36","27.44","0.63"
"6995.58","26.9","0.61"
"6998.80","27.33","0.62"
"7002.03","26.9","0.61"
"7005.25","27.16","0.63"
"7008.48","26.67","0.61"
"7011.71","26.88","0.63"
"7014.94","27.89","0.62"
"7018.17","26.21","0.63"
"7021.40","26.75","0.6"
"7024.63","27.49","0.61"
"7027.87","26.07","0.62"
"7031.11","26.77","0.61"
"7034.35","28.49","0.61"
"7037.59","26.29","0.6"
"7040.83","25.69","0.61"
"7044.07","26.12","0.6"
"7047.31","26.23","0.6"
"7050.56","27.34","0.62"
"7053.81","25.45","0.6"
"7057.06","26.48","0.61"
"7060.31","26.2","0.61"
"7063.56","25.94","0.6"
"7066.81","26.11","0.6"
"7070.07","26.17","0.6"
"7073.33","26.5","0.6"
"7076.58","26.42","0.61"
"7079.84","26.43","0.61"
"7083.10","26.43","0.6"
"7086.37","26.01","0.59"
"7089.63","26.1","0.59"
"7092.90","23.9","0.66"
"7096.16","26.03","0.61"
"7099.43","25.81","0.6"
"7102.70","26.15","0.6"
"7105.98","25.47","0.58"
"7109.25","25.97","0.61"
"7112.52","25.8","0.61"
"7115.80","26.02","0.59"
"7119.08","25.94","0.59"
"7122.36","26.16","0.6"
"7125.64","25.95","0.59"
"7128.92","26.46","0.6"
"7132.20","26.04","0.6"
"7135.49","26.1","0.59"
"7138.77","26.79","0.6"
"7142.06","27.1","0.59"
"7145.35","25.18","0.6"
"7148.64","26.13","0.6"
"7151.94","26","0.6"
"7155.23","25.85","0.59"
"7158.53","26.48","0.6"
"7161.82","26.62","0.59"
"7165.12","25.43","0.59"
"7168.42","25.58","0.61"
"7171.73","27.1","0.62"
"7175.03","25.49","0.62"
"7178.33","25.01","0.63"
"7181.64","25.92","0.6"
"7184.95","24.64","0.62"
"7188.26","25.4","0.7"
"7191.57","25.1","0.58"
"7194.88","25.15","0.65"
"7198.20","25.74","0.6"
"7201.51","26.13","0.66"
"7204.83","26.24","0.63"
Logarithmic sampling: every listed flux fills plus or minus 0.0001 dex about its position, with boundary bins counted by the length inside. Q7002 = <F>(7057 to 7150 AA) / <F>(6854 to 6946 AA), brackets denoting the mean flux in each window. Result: 0.9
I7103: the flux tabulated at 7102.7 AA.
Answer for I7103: 26.15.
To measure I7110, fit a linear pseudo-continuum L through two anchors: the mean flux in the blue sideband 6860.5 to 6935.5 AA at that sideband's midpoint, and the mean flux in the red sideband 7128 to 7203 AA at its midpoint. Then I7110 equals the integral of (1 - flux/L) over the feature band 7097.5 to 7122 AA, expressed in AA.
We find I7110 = 0.3 AA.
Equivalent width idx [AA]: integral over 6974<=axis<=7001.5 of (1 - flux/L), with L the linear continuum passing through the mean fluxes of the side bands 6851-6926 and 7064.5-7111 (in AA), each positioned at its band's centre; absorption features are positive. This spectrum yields -0.5 AA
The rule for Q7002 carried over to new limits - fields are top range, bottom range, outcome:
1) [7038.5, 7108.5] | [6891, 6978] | 0.95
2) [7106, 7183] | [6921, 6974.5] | 0.95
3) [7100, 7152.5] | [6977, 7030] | 0.96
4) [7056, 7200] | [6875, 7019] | 0.95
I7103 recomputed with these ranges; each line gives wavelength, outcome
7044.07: 26.12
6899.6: 26.84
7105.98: 25.47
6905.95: 27.23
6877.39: 26.21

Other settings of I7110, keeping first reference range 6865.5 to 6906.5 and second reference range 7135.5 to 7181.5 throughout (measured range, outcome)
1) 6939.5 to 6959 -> -0.34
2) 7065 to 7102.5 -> 0.59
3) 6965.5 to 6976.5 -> 0.06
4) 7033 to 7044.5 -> -0.01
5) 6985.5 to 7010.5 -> -0.38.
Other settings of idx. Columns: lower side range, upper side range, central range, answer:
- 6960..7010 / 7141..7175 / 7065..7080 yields 0.1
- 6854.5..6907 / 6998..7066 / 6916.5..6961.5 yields -0.4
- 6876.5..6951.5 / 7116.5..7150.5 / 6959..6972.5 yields 0.3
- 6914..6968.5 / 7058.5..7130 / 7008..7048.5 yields -0.2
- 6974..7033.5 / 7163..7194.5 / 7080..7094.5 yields 0.3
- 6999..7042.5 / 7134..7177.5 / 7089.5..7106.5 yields 0.6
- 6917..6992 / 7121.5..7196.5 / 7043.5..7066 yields 0.3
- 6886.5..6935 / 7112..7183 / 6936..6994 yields -0.2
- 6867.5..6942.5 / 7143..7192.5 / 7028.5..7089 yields 0.2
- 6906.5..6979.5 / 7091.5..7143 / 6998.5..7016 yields -0.2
